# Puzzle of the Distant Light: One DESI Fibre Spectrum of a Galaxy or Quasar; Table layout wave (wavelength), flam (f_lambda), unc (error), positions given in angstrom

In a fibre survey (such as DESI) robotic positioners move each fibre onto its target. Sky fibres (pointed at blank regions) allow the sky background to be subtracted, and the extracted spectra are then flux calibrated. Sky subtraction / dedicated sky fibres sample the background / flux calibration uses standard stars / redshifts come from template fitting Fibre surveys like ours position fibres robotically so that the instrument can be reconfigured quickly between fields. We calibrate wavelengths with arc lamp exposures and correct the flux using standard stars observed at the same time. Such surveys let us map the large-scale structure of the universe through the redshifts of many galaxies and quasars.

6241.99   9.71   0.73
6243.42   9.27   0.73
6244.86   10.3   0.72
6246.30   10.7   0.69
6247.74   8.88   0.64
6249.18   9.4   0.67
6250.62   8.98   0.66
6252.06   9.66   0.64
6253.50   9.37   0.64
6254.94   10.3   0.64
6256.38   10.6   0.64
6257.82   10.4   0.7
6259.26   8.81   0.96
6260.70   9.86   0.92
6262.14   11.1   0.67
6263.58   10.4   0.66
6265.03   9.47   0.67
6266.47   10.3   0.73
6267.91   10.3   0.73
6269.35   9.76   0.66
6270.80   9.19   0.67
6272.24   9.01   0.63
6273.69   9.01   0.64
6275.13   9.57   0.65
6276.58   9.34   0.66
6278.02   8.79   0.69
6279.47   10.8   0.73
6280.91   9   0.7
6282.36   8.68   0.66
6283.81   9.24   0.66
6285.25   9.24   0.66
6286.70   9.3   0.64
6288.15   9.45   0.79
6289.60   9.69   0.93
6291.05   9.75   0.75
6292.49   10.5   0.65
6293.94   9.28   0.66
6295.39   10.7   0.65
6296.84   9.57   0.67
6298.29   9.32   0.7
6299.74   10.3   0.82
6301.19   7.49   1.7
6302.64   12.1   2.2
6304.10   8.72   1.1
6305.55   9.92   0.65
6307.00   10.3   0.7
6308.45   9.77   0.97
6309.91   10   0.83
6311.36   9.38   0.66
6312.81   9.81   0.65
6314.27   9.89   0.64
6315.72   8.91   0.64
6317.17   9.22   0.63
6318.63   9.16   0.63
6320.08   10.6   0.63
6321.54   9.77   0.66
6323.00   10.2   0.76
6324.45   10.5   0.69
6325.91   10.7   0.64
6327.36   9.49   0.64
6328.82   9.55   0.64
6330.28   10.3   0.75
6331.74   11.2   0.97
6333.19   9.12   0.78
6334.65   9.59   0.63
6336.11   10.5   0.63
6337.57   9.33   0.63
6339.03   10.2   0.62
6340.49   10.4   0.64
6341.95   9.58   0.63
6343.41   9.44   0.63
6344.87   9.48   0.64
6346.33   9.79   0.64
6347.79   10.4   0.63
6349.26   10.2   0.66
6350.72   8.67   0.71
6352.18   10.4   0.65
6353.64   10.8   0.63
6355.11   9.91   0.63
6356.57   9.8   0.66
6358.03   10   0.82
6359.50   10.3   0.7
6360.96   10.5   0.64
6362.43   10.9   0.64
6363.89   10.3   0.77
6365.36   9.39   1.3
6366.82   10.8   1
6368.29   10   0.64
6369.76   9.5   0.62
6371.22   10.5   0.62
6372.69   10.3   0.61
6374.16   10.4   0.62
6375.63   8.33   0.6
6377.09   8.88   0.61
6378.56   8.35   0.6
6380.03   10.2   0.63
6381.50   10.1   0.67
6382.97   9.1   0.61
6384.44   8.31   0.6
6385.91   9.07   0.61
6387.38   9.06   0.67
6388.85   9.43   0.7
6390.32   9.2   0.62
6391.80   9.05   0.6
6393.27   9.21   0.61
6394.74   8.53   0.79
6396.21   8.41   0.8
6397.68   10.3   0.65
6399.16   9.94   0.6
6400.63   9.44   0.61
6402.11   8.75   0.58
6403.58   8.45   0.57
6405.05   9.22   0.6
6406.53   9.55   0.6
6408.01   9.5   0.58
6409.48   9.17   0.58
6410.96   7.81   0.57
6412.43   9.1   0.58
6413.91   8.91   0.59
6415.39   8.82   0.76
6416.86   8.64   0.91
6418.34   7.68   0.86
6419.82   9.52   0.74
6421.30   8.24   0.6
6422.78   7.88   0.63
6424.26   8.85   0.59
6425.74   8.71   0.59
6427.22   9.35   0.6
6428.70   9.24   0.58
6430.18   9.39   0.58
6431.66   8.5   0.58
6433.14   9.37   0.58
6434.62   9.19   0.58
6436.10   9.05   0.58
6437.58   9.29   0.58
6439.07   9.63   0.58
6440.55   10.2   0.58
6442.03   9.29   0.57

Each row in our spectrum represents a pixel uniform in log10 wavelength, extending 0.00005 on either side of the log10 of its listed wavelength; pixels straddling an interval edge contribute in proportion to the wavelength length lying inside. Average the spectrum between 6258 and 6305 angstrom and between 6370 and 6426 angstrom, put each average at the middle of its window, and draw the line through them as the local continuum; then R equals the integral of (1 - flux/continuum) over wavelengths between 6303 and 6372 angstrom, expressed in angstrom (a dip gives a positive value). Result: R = -4.3 angstrom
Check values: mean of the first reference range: 9.64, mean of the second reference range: 9.08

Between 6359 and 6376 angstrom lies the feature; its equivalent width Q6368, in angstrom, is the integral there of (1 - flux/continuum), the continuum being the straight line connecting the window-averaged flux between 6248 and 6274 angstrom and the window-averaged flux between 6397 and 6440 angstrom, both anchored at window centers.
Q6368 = -1.6 angstrom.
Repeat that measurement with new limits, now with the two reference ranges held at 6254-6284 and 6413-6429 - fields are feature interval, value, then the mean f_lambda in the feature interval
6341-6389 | -3.7 angstrom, 9.77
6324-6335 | -0.9 angstrom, 10.1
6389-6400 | -0.5 angstrom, 9.25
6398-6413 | -0.6 angstrom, 9.13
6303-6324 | -0.7 angstrom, 9.74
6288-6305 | -0.4 angstrom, 9.75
